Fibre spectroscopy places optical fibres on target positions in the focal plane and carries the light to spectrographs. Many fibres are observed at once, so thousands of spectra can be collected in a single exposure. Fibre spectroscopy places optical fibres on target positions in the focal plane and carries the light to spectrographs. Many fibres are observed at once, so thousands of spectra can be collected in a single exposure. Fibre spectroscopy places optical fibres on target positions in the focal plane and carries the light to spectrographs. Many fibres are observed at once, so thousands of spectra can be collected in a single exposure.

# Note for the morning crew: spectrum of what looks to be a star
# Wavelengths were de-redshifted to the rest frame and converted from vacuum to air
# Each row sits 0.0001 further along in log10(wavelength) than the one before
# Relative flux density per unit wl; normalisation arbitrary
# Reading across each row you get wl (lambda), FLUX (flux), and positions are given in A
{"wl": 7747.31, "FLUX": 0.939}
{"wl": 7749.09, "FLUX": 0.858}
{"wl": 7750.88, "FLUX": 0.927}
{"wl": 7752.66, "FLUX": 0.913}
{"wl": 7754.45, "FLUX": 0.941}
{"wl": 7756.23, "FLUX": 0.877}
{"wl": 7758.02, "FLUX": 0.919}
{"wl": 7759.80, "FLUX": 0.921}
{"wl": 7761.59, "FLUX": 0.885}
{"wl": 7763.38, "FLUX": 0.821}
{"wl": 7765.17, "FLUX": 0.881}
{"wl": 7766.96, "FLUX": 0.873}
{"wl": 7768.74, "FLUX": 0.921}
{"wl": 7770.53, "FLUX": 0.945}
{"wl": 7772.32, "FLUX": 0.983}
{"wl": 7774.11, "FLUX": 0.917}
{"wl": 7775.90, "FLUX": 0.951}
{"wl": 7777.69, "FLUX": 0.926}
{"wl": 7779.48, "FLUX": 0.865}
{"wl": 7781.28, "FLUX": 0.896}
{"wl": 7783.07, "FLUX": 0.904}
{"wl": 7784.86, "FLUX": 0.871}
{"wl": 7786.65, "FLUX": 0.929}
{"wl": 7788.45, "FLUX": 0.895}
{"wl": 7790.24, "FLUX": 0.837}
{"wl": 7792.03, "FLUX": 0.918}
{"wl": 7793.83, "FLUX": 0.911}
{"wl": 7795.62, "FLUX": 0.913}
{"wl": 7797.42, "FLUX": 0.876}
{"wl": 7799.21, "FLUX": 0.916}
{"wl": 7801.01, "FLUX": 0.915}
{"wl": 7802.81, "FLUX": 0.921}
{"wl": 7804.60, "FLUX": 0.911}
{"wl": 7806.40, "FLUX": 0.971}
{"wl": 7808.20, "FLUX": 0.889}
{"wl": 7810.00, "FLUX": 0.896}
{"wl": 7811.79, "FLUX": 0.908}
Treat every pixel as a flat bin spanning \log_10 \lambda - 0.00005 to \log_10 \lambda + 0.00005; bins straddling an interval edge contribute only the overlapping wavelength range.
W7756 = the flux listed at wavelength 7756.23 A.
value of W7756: 0.877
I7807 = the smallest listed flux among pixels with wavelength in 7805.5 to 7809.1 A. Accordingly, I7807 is 0.889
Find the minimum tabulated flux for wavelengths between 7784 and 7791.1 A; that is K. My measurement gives 0.837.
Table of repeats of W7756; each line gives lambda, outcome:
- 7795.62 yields 0.913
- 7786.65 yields 0.929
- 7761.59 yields 0.885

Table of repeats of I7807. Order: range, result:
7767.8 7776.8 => 0.917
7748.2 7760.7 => 0.858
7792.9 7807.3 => 0.876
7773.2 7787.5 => 0.865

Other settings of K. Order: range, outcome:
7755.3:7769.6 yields 0.821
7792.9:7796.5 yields 0.911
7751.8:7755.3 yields 0.913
